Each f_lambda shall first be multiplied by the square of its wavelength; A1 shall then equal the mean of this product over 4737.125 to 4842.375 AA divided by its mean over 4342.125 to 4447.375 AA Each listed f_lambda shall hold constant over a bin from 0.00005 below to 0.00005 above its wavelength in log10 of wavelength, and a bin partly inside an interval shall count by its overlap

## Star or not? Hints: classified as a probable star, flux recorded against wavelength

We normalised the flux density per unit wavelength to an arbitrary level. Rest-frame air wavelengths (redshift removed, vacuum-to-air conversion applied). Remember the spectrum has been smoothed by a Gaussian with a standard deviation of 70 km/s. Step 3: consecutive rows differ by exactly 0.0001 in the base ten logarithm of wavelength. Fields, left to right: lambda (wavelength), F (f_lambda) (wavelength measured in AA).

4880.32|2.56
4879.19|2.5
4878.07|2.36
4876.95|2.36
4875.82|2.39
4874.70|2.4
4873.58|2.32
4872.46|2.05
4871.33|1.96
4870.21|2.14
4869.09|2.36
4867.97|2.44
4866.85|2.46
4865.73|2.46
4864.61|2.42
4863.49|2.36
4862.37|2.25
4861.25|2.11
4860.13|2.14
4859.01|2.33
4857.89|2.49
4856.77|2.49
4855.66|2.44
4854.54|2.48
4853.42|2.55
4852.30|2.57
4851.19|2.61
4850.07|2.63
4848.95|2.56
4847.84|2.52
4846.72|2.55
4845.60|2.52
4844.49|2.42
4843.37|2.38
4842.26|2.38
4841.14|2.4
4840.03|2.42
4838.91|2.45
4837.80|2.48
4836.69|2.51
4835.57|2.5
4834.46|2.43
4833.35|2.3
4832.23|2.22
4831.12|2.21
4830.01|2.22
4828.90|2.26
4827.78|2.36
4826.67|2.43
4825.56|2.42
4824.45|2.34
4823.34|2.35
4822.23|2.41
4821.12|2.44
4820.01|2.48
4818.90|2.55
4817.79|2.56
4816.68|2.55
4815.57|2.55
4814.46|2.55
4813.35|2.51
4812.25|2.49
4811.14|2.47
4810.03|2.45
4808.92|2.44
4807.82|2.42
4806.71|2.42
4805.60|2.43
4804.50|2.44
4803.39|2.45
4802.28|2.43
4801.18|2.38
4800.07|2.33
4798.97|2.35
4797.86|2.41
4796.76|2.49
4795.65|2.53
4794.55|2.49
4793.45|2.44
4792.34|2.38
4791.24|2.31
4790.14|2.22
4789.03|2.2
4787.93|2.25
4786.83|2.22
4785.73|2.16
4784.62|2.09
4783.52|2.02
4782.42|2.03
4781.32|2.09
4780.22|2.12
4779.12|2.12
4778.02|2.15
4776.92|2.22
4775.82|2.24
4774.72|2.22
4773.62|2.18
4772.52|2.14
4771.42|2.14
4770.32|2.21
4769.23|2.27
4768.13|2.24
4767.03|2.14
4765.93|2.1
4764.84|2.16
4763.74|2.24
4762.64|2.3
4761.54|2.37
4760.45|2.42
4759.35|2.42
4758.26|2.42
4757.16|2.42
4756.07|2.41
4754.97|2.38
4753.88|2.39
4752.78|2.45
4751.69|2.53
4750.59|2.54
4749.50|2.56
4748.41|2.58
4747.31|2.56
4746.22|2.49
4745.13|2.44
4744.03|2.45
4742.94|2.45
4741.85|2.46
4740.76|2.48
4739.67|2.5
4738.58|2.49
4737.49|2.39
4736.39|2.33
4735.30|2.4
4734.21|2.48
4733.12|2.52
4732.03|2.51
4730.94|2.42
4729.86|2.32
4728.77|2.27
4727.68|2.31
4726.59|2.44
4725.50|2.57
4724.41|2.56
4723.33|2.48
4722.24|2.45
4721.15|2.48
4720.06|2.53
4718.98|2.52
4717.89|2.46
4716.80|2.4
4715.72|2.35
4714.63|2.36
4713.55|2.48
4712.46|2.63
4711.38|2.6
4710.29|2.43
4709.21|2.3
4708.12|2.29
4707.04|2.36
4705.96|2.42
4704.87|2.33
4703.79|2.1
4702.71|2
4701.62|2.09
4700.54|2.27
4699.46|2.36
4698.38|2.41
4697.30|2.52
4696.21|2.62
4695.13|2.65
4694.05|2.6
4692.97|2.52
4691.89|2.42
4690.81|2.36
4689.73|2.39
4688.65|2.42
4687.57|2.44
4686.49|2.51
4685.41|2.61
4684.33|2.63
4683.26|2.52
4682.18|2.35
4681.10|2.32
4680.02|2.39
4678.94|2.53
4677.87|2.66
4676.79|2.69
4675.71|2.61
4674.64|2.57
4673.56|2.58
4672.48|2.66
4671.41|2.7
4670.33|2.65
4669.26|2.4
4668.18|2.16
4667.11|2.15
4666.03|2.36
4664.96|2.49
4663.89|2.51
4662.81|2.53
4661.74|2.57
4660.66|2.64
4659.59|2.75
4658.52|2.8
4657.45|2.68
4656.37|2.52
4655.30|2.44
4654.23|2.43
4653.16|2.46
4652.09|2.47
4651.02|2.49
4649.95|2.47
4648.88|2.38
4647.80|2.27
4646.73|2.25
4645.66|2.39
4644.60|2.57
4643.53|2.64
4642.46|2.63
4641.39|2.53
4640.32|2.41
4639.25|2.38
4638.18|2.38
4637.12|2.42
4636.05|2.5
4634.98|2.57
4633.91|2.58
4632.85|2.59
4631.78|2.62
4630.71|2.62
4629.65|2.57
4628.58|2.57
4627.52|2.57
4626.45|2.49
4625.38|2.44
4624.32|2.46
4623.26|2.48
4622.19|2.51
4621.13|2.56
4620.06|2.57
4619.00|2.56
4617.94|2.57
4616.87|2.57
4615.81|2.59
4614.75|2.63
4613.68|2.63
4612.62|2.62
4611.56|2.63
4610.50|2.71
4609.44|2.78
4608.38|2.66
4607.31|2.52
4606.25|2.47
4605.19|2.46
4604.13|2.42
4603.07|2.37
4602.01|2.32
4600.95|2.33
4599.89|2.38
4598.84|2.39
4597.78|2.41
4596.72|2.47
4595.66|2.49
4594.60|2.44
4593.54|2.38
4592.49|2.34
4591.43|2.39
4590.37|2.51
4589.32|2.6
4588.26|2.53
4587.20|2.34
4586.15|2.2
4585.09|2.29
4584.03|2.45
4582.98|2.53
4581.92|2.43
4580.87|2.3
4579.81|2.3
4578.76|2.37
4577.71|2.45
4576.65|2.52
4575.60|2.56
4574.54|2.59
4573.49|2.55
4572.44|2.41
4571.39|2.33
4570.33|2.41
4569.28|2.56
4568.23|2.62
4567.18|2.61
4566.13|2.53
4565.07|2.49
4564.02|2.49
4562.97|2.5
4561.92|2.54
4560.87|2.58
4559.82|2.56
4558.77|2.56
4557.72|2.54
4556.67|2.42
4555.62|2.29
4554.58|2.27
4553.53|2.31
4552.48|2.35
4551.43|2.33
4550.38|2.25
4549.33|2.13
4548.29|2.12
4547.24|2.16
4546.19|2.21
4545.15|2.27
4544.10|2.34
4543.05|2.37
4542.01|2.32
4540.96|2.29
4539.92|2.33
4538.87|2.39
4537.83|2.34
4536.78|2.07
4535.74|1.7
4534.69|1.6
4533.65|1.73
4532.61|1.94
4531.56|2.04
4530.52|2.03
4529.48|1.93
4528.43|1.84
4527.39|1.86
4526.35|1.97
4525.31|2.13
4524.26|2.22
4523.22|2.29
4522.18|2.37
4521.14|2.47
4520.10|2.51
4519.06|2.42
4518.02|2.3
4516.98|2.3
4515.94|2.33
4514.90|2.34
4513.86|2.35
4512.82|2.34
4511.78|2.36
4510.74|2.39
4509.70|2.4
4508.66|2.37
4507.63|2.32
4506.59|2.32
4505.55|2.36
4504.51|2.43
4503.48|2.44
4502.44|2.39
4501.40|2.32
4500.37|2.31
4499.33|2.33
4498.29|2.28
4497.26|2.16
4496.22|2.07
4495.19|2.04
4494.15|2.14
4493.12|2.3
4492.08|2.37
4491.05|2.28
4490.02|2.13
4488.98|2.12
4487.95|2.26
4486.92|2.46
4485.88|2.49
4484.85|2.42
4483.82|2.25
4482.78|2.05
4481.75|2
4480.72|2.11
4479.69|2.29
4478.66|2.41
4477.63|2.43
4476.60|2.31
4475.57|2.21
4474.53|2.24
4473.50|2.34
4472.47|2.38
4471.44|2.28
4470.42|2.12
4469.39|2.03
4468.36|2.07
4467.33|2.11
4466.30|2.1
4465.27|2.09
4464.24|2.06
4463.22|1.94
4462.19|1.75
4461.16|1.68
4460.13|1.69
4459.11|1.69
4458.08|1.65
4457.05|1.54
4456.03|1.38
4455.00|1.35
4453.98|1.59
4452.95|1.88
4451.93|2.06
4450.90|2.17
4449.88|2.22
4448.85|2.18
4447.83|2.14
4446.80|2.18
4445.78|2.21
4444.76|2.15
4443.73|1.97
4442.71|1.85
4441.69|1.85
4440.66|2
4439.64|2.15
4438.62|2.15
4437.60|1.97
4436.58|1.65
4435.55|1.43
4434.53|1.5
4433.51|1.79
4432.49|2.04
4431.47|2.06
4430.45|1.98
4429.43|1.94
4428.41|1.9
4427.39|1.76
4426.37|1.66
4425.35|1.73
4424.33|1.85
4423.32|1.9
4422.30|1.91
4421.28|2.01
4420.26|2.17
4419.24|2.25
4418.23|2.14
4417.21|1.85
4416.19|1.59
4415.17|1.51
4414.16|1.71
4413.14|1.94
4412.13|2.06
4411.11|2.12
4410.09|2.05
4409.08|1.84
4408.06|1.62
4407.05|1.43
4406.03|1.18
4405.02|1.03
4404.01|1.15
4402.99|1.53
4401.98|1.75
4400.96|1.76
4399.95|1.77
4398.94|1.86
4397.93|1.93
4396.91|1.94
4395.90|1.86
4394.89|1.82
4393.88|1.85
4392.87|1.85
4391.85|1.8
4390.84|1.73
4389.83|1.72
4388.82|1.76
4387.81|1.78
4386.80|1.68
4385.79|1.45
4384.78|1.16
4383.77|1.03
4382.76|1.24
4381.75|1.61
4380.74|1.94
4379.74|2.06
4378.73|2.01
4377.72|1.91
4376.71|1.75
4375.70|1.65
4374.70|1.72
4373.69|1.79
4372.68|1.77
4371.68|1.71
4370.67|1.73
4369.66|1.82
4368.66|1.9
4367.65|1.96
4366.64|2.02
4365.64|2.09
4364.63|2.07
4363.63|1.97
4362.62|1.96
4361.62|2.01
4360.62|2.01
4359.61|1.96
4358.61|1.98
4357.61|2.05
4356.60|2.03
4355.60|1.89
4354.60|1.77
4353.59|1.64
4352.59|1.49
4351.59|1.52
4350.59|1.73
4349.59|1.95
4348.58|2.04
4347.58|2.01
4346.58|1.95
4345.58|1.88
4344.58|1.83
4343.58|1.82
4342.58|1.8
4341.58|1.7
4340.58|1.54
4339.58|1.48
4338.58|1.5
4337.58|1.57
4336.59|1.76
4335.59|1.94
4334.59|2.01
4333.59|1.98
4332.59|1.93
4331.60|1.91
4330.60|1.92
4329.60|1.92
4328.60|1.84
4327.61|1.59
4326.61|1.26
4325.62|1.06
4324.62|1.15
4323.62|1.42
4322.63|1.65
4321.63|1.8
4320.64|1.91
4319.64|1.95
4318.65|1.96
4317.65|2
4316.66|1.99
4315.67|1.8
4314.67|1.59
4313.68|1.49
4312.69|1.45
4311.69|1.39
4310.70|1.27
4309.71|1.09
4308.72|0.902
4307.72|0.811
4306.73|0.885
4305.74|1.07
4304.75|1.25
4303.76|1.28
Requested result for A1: 1.54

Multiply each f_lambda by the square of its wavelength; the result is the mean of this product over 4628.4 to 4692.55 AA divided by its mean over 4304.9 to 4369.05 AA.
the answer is 1.68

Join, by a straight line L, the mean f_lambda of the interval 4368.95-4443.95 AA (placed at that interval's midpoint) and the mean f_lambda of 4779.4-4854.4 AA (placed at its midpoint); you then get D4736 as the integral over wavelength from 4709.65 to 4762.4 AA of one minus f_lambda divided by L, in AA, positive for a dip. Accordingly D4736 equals -4.2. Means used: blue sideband 1.78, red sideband 2.4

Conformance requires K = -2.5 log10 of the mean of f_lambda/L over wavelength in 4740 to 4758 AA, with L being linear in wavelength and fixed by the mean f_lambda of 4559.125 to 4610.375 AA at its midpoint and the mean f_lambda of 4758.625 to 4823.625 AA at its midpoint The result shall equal -0.054 mag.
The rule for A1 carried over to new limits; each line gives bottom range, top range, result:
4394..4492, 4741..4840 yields 1.41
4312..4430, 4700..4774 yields 1.58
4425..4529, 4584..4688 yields 1.27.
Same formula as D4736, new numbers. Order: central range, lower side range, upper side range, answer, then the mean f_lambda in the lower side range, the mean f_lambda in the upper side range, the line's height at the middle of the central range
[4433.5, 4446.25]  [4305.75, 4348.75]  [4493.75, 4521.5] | 1.03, 1.64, 2.33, 2.07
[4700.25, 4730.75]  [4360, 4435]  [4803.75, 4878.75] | -2.10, 1.79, 2.41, 2.23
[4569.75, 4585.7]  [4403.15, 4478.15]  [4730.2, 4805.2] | -2.65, 1.9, 2.34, 2.09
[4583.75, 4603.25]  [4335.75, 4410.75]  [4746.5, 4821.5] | -3.08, 1.76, 2.35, 2.07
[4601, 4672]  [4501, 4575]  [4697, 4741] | -4.75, 2.3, 2.4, 2.36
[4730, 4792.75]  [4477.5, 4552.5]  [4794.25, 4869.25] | 1.66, 2.23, 2.43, 2.39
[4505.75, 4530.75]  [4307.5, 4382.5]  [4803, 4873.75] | -3.49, 1.75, 2.41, 1.98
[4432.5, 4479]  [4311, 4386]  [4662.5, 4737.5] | -0.10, 1.76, 2.44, 1.97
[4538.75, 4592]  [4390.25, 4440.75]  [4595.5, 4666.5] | -2.49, 1.81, 2.52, 2.3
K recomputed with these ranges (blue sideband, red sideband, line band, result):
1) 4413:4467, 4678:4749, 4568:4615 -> -0.13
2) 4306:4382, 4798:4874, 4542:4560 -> -0.15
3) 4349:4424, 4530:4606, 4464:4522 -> -0.08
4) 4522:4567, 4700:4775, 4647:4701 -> -0.07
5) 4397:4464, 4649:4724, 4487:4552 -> -0.09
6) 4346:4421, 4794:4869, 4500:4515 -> -0.20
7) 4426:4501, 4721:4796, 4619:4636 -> -0.15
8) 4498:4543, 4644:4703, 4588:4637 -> -0.06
